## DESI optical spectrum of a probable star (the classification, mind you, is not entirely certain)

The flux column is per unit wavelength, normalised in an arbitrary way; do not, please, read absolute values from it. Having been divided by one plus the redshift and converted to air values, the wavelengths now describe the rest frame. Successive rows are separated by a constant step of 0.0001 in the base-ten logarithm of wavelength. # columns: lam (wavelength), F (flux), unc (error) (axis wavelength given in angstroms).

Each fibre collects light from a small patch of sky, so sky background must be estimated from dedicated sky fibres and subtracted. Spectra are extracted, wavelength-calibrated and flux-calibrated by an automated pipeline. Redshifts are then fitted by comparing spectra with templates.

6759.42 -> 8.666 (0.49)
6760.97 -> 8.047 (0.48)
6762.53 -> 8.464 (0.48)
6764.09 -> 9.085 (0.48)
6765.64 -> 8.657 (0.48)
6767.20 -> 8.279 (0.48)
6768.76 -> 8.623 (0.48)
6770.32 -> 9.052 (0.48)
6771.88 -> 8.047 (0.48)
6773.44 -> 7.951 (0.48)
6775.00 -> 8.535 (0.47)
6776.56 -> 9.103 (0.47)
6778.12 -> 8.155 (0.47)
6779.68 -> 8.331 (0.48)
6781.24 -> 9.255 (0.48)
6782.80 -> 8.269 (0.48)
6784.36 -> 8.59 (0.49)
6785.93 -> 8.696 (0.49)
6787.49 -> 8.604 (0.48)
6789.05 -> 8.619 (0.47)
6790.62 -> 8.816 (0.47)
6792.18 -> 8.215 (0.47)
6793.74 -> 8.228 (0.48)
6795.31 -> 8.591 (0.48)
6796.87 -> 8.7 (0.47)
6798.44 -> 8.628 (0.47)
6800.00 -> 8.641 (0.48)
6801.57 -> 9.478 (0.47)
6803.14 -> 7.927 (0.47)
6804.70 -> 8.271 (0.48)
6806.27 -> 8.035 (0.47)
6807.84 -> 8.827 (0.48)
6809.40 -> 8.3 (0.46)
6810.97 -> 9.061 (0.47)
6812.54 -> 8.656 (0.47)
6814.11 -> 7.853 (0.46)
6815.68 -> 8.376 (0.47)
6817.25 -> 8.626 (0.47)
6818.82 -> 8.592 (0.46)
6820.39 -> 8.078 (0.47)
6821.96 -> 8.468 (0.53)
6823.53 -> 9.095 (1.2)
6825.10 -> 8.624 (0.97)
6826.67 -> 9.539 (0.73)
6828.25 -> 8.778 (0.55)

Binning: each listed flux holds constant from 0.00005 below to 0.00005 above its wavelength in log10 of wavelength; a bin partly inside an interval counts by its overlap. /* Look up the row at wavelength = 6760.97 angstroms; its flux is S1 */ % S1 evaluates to 8.047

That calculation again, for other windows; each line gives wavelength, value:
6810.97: 9.061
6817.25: 8.626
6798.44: 8.628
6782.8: 8.269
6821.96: 8.468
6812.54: 8.656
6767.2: 8.279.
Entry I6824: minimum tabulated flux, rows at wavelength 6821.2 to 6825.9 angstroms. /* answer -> 8.468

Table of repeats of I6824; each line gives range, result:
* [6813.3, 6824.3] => 7.853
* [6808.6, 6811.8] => 8.3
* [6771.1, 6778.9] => 7.951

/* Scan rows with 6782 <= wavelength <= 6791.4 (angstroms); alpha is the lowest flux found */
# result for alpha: 8.269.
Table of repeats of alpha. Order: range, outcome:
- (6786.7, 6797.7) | 8.215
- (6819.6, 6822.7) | 8.078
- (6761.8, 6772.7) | 8.047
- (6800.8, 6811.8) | 7.927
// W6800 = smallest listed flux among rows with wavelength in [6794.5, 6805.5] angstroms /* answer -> 7.927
